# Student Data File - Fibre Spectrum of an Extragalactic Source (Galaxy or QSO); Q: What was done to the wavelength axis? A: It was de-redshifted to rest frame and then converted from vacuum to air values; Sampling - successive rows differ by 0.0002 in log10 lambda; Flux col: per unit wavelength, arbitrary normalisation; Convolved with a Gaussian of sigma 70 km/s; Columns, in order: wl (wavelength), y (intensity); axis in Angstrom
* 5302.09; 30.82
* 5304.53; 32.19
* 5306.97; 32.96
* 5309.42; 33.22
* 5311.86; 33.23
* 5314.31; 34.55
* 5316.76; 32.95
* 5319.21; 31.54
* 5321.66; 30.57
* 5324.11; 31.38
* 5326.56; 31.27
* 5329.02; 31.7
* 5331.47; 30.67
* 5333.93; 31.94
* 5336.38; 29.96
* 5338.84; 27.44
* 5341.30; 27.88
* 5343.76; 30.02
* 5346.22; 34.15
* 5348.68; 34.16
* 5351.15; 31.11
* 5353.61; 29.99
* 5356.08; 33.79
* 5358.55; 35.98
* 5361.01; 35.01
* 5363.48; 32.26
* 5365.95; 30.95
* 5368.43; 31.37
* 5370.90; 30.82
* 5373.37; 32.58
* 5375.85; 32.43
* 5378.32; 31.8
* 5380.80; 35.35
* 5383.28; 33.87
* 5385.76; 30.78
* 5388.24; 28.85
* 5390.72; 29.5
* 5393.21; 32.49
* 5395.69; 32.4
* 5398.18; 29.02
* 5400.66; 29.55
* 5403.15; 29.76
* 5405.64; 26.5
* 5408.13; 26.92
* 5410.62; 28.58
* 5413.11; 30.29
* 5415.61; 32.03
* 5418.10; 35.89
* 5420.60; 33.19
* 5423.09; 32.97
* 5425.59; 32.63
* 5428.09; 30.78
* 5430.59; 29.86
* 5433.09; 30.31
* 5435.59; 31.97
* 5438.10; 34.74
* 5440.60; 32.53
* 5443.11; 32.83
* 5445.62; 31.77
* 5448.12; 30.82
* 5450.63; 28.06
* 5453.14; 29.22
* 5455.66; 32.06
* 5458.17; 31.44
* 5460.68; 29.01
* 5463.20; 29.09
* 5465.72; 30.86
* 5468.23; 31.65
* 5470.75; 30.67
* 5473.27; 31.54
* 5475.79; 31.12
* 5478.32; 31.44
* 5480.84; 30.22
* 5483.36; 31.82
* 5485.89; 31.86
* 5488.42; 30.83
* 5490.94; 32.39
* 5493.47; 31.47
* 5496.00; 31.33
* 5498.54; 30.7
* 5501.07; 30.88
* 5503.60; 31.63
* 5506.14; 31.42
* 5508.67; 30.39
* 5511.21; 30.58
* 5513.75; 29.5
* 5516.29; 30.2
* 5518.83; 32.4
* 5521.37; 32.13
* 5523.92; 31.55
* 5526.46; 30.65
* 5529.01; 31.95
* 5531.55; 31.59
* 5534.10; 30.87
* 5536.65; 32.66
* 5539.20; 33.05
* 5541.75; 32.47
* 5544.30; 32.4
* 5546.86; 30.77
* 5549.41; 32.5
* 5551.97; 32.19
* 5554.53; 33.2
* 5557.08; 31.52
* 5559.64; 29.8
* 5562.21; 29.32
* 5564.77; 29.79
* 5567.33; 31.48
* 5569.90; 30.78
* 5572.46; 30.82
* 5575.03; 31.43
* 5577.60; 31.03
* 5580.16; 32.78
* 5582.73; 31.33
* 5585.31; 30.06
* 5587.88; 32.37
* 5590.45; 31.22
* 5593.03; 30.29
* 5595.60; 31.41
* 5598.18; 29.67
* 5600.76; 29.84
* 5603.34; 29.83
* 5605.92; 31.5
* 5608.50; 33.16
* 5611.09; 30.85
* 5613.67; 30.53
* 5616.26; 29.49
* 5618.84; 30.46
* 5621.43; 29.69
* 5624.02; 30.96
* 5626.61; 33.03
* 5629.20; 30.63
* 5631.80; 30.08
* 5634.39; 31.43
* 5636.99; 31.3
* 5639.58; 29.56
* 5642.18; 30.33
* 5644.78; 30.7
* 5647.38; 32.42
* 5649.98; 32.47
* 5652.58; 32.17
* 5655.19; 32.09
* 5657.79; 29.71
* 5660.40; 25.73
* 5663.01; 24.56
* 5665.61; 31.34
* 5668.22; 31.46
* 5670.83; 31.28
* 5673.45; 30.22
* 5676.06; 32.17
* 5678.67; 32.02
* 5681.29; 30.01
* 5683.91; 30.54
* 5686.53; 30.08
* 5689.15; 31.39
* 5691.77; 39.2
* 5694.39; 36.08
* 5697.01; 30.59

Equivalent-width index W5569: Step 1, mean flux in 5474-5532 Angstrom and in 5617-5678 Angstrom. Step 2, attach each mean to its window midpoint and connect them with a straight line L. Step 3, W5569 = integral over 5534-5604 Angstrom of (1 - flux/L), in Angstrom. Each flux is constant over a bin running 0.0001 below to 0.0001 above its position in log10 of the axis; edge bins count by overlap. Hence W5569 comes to -0.7 Angstrom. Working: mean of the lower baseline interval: 31.2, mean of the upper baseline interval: 30.6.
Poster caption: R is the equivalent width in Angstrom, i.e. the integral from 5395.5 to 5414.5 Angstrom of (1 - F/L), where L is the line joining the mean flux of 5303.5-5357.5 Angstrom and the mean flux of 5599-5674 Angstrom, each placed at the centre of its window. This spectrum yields 1.48 Angstrom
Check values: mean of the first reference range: 31.7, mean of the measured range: 29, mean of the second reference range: 30.6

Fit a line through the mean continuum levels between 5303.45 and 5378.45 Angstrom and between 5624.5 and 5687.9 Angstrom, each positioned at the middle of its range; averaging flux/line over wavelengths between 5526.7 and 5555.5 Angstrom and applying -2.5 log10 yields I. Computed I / -0.03 mag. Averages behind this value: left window 31.9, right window 30.6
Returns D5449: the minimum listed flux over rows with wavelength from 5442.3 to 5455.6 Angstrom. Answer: 28.06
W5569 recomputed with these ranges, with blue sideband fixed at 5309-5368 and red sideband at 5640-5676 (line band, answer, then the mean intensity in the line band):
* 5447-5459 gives 0.4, 30.3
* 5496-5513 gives 0.1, 30.9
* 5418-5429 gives -0.5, 32.9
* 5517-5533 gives -0.3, 31.7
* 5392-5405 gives 0.5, 30.5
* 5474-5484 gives 0.0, 31.1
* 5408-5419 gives 0.2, 31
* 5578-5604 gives -0.2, 30.9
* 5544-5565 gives -0.3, 31.3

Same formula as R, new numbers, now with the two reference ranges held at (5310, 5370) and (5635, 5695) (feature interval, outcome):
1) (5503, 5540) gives 0.10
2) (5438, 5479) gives 0.74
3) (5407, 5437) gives 0.32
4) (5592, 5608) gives 0.36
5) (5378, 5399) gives 0.08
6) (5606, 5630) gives 0.16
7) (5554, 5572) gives 0.34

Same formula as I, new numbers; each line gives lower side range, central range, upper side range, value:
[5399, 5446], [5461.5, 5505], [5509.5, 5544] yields 0.01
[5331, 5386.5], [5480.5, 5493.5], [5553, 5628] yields 0.00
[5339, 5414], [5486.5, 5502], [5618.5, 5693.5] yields -0.01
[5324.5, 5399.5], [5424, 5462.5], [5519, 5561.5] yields 0.02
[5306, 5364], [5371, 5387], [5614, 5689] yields -0.03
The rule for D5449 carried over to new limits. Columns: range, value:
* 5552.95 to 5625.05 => 29.32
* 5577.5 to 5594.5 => 30.06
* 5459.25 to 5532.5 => 29.01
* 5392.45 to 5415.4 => 26.5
